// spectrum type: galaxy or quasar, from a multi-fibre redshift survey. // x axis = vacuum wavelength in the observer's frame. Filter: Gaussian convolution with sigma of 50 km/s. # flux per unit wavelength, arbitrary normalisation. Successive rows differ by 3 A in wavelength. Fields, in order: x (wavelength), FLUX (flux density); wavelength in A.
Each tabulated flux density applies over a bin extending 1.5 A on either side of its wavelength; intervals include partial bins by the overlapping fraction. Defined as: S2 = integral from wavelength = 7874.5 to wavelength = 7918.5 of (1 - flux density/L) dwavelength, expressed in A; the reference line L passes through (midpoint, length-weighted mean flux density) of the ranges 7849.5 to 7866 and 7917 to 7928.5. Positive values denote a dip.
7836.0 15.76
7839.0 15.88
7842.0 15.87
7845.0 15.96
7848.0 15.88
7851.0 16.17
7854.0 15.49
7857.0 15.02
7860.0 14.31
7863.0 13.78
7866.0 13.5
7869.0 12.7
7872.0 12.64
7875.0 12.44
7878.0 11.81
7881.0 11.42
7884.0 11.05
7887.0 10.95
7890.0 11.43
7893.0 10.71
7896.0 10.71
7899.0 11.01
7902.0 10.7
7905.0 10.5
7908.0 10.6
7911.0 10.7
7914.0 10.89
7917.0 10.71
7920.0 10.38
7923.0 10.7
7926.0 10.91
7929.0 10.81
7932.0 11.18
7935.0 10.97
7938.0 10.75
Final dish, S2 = 4.7 A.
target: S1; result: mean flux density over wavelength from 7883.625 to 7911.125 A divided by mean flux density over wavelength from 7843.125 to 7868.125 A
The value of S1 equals 0.7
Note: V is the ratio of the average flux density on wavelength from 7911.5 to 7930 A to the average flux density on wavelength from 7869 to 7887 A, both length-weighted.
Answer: 0.9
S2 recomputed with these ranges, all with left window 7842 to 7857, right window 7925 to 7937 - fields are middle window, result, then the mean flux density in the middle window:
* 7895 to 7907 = 1.9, 10.7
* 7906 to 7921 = 1.7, 10.7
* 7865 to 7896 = 4.8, 11.8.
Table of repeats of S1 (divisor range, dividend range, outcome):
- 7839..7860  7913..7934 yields 0.69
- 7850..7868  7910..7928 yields 0.73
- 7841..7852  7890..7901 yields 0.68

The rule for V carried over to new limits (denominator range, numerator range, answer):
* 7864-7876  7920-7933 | 0.84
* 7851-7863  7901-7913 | 0.71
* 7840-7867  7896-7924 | 0.71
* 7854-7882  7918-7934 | 0.82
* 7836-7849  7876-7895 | 0.71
